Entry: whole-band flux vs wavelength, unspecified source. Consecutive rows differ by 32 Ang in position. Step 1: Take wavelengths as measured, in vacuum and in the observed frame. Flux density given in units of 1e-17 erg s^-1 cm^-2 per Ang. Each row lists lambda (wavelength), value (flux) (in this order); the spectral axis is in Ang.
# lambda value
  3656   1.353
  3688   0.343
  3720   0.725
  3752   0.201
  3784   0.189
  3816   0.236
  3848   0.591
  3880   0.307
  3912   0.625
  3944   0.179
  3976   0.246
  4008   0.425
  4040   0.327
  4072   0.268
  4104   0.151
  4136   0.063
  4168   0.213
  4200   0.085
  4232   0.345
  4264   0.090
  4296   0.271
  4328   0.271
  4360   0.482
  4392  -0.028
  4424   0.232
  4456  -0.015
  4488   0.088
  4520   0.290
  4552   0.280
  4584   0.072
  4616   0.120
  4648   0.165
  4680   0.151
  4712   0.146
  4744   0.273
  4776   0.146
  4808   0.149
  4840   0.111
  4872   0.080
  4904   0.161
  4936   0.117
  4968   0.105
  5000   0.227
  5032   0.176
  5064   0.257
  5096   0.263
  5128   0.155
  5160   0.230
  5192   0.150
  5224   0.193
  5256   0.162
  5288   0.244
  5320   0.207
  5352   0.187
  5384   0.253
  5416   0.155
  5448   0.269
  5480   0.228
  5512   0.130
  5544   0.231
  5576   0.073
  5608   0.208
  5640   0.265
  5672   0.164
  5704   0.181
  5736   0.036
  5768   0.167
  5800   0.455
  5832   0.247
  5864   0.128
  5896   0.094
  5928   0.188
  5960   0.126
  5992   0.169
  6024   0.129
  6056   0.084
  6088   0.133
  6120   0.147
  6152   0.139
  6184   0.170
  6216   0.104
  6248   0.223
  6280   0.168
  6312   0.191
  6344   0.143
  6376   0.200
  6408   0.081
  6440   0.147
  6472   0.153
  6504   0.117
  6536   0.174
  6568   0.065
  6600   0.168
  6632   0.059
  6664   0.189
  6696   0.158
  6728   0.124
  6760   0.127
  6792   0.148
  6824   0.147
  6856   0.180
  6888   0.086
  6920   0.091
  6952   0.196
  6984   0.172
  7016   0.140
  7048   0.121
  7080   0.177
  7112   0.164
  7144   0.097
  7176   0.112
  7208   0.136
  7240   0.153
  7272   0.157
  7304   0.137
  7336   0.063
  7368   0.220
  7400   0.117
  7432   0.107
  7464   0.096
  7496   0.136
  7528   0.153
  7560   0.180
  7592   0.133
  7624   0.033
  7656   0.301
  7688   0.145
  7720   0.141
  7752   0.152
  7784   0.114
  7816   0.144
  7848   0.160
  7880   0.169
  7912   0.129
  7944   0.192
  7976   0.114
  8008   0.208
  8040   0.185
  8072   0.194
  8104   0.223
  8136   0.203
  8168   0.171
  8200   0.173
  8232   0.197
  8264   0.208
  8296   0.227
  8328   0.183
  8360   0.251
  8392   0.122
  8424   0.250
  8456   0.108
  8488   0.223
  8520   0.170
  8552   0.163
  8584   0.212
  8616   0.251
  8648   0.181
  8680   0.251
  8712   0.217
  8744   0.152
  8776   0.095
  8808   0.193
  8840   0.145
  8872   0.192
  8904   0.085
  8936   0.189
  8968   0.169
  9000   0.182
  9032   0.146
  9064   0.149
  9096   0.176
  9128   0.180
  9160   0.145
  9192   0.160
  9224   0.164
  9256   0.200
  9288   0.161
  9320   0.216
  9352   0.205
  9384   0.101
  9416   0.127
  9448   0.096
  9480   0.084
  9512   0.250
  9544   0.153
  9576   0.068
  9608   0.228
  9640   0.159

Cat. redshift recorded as 1.056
